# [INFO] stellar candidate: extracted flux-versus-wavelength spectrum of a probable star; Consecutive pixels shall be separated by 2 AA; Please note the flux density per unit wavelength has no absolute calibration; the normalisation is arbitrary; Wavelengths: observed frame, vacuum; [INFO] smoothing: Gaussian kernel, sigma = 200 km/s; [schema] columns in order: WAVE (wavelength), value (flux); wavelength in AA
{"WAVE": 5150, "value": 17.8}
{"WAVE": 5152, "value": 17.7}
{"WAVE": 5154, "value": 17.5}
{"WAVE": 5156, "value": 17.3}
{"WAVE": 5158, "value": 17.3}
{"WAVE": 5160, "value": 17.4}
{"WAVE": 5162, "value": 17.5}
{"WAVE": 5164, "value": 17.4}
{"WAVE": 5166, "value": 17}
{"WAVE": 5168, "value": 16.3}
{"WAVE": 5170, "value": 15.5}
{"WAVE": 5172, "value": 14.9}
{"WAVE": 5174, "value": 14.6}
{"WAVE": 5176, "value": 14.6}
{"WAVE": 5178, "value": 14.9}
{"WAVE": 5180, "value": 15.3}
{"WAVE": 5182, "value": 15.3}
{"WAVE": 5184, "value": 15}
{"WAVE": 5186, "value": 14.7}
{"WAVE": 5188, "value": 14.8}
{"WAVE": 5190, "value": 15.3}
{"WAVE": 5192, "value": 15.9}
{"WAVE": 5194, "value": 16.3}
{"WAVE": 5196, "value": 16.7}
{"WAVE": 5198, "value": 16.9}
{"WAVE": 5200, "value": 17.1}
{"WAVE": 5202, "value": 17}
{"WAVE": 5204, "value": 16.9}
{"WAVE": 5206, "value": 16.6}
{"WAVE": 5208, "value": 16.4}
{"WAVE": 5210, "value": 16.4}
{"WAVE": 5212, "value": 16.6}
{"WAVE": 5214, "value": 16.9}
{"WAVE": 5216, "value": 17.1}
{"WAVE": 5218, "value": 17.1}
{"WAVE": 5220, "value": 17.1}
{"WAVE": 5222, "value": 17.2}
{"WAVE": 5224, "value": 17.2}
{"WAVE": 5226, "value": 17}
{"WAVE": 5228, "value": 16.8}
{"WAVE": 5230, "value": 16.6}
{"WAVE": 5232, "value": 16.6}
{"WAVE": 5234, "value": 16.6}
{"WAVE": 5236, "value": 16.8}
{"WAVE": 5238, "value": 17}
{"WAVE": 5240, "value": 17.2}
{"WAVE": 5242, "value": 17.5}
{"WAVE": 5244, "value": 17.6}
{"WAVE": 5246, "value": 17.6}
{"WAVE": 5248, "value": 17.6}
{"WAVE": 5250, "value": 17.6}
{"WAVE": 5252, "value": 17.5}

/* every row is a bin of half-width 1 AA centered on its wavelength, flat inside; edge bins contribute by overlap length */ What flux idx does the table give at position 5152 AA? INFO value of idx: 17.7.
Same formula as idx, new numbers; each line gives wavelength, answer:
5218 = 17.1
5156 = 17.3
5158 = 17.3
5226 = 17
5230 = 16.6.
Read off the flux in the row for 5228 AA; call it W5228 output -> 16.8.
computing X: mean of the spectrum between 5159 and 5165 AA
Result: 17.4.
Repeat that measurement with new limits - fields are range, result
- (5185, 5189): 14.8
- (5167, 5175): 15.3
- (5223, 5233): 16.8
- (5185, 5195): 15.4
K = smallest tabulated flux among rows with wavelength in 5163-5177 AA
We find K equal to 14.6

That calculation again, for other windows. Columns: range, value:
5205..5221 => 16.4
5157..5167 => 17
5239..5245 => 17.2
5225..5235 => 16.6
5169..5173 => 14.9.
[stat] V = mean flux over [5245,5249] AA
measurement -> 17.6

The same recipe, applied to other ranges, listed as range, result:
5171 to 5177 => 14.7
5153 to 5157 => 17.4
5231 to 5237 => 16.7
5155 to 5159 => 17.3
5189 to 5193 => 15.6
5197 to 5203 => 17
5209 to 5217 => 16.8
